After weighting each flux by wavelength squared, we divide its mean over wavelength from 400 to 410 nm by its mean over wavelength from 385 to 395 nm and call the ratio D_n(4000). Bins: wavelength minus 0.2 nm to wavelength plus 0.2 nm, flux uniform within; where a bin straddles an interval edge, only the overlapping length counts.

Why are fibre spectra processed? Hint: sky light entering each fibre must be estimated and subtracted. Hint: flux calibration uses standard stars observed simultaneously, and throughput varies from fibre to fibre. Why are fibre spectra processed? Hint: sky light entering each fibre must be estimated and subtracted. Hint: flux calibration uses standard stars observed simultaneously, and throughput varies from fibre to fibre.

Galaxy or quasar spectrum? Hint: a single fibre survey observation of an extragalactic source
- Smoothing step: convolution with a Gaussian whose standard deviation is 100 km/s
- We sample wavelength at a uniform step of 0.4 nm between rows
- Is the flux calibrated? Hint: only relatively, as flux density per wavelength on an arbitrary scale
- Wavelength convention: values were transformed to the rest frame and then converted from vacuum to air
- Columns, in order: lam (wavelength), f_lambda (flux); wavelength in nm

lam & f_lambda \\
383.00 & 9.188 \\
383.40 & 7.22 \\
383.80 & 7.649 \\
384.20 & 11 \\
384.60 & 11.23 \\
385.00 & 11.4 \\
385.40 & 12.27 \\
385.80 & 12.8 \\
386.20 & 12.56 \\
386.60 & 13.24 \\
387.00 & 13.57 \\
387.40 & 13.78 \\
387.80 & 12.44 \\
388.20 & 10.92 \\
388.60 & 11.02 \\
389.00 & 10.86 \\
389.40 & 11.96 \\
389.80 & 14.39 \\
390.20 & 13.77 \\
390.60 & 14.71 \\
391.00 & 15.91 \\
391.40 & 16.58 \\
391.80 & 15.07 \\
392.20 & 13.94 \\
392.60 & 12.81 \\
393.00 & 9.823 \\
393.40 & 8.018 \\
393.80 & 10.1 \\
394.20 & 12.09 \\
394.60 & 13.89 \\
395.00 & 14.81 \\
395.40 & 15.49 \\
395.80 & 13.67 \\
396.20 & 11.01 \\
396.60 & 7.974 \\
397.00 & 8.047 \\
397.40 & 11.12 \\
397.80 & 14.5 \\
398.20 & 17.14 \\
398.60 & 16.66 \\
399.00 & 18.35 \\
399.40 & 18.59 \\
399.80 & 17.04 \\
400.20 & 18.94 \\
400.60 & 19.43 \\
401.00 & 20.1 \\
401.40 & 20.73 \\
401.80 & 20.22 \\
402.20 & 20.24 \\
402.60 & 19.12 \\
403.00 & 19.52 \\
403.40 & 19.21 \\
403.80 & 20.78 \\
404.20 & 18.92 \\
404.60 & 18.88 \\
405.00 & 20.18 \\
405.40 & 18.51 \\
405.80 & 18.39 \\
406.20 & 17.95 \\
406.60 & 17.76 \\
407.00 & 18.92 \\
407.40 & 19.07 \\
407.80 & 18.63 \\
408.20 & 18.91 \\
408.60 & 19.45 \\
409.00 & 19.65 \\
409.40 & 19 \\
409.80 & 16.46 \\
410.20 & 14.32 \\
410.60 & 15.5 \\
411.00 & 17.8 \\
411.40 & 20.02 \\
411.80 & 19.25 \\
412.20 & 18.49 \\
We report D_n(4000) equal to 1.6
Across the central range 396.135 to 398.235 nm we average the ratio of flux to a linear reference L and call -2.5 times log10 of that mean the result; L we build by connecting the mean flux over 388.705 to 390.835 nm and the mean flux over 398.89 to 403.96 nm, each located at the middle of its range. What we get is 0.46 mag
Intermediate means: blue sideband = 13.1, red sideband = 19.4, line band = 11.2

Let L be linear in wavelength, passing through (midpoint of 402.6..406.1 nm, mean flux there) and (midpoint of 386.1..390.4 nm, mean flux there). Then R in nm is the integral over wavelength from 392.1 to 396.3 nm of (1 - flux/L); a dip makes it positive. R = 0.76 nm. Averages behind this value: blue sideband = 12.6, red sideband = 19.3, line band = 12.3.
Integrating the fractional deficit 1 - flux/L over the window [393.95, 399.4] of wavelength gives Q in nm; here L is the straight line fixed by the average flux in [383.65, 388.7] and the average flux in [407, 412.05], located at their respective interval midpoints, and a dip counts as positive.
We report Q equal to 0.428 nm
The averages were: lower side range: 11.9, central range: 13.6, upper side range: 18.2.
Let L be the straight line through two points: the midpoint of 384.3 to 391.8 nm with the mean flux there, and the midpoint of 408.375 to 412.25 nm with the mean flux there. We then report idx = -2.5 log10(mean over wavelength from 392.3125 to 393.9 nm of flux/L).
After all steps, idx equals 0.331 mag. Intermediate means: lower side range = 13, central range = 10.4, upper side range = 18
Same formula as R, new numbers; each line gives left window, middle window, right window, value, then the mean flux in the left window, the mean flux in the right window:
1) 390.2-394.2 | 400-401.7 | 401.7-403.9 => -0.12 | 13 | 19.8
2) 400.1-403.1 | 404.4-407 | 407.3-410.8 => 0.01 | 19.8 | 17.9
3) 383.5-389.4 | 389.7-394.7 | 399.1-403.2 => 0.50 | 11.7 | 19.4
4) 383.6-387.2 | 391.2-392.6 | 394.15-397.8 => -0.33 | 11.7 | 12.1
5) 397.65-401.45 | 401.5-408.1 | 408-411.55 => -0.43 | 18.1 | 17.9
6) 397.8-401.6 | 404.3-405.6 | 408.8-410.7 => -0.11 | 18.3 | 17.1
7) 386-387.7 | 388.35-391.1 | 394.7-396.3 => 0.08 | 13.2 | 13.9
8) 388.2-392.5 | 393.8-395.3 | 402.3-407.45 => 0.19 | 13.7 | 19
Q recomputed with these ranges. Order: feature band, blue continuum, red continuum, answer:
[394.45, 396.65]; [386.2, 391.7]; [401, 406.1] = 0.41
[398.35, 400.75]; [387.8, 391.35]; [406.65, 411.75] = -0.38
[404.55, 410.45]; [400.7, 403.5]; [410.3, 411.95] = 0.10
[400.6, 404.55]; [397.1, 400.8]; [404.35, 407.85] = -0.48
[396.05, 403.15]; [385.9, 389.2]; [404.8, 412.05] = -0.32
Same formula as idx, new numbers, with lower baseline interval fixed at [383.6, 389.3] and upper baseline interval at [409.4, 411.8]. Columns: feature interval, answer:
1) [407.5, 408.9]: -0.15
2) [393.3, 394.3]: 0.31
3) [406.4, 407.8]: -0.13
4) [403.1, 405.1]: -0.24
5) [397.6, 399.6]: -0.17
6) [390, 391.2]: -0.17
